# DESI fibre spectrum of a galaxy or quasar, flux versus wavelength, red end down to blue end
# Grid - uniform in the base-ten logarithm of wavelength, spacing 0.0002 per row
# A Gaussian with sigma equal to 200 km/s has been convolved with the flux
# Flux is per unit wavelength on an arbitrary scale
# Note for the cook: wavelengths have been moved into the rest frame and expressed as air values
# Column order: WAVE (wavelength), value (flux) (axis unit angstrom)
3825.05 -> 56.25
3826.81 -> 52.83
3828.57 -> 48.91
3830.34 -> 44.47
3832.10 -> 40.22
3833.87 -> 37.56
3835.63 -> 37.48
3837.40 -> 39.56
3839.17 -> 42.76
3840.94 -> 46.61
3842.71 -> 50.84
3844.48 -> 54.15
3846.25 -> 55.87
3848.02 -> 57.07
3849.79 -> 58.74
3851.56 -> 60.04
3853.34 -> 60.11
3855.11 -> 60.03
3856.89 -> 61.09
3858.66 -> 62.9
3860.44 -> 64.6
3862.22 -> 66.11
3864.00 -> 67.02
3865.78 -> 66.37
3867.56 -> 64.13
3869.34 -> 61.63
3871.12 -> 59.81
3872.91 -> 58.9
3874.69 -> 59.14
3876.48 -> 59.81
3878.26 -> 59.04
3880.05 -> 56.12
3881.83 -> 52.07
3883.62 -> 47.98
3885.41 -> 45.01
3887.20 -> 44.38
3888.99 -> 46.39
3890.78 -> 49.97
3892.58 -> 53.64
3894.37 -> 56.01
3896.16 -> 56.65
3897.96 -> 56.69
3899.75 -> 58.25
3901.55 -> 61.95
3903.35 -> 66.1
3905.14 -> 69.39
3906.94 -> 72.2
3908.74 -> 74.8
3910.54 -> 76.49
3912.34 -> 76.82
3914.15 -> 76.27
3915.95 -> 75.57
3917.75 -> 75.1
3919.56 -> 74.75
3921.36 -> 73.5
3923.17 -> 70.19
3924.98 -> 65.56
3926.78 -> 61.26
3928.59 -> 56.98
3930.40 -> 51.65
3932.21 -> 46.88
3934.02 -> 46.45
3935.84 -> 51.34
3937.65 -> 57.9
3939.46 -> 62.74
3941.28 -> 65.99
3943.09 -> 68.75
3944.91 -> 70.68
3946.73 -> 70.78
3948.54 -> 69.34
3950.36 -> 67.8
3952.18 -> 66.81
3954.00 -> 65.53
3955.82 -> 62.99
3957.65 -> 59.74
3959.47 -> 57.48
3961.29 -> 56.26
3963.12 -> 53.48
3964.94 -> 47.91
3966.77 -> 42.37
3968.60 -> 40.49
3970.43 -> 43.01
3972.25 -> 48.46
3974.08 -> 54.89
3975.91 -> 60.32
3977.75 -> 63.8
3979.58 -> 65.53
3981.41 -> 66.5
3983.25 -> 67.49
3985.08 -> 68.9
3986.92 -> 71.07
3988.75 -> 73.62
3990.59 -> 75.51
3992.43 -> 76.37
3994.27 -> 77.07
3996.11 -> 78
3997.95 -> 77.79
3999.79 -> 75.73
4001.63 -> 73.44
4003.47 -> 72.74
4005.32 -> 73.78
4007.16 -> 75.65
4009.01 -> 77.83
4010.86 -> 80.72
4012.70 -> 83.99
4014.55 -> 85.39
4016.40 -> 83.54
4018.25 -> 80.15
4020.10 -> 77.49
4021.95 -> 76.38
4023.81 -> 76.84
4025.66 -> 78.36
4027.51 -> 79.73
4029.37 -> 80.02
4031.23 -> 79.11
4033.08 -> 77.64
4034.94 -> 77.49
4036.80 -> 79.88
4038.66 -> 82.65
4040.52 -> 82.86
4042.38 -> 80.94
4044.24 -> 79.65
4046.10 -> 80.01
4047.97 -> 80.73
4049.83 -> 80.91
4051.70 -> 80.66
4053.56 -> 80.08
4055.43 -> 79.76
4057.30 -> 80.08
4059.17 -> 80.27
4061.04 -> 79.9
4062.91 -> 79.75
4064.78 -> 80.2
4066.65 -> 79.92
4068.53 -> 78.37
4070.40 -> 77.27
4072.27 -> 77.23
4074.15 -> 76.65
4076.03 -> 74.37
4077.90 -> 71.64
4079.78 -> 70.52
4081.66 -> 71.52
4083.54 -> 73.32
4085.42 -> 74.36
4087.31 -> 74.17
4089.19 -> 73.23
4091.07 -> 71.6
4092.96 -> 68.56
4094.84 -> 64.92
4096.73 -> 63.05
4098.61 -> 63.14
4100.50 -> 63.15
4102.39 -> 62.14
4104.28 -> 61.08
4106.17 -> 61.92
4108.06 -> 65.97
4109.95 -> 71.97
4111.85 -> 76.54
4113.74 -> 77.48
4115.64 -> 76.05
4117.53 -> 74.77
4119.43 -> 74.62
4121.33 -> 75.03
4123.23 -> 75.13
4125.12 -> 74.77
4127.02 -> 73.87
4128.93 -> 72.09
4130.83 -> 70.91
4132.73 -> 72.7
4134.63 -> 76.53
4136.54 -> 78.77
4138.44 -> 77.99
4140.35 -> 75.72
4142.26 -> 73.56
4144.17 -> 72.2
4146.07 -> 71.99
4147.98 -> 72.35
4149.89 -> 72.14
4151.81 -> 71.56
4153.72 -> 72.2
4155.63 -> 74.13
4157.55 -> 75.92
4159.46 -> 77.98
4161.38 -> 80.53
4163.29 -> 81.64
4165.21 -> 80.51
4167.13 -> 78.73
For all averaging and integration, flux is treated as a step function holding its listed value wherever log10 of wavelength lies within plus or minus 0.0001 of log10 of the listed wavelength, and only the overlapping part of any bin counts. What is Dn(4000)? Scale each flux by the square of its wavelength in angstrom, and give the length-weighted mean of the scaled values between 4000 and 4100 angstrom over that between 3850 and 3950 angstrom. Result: 1.3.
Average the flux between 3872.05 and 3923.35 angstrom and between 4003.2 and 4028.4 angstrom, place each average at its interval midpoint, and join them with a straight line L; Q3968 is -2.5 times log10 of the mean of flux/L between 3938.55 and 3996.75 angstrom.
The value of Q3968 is 0.14 mag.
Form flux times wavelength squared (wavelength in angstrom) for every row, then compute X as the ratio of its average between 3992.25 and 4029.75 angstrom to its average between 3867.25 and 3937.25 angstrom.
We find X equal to 1.4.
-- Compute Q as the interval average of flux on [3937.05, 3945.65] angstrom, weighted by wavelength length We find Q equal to 65.4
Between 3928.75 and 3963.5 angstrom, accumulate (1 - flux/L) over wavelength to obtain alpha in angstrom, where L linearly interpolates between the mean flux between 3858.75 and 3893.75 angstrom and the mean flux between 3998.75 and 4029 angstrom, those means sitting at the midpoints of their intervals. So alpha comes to 3.7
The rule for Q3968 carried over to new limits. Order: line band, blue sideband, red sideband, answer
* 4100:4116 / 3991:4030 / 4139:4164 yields 0.11 mag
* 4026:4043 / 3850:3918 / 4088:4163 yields -0.17 mag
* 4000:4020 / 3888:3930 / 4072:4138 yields -0.15 mag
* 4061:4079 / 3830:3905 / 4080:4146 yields -0.13 mag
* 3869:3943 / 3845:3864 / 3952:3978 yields -0.06 mag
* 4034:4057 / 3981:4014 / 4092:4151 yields -0.10 mag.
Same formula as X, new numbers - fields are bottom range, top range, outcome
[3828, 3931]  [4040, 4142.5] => 1.40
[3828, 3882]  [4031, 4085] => 1.57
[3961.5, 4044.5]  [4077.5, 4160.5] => 1.06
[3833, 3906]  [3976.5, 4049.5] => 1.48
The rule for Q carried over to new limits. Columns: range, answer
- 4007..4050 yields 80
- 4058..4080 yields 77.4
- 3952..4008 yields 64.3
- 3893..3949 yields 64.9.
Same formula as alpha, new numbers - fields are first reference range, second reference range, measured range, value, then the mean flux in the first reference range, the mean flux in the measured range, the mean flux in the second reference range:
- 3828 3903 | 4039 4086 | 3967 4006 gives 1.6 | 54.6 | 66.4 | 78.1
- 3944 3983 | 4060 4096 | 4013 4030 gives -3.3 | 58.9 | 79.9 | 74.5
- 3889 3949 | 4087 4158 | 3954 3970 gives 3.1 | 64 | 53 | 71.6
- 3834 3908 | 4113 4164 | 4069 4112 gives 1.0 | 56.6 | 69.9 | 74.9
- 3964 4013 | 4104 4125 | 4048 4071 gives -3.2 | 67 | 79.8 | 72.3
